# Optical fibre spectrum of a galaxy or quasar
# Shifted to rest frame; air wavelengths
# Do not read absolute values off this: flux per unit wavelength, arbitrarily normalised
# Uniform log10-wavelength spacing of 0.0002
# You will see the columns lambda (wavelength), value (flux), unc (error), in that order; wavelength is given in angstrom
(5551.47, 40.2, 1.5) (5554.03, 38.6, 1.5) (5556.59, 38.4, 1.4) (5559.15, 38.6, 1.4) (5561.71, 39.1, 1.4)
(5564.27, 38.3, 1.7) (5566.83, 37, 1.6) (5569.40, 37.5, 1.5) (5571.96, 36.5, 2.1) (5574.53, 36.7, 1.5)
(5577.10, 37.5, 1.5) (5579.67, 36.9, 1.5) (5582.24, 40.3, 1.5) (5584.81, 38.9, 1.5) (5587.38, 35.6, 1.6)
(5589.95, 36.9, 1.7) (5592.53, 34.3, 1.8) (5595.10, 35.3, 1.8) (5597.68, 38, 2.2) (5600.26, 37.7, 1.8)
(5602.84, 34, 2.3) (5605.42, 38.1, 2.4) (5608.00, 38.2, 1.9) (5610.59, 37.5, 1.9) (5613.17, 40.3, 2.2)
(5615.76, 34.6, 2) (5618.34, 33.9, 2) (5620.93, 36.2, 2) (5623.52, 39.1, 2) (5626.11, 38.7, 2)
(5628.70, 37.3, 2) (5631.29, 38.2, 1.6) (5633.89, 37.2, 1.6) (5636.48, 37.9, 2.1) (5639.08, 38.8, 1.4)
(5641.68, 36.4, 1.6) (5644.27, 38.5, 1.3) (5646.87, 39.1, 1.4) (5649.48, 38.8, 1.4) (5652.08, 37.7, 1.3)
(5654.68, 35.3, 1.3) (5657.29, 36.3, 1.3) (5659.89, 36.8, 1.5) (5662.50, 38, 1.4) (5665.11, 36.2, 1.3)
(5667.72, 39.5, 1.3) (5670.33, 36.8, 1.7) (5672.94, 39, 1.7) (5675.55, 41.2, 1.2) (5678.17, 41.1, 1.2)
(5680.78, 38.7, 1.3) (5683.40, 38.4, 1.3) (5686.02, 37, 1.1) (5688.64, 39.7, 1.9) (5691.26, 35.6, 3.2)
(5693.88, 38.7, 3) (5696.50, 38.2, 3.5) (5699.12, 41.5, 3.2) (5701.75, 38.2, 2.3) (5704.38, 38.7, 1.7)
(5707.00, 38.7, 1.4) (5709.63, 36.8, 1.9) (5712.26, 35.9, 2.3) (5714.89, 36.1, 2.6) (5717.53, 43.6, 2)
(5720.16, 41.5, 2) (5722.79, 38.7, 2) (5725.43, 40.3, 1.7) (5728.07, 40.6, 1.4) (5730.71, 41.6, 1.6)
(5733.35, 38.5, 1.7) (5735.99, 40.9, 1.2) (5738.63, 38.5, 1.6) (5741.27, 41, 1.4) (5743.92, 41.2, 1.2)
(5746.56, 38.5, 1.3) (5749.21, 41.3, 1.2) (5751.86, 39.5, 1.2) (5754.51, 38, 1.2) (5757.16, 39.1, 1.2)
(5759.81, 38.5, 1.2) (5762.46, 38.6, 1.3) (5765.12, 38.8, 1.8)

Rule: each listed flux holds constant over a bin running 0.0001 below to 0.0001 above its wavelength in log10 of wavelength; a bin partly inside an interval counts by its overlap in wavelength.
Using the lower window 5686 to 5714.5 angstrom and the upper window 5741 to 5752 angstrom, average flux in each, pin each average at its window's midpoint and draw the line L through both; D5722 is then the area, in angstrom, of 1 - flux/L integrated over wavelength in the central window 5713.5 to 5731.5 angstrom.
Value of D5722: -0.52 angstrom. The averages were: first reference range 38.1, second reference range 40.3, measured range 40.3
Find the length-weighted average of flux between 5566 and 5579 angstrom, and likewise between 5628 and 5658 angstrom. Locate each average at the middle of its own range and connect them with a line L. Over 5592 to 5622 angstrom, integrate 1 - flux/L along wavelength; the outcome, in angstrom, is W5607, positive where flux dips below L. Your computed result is 0.61 angstrom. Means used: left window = 37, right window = 37.7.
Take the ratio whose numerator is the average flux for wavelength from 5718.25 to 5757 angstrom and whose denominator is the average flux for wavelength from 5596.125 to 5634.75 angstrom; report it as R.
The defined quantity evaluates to 1.07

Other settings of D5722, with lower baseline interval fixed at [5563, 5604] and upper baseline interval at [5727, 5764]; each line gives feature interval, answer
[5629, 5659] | 0.3 angstrom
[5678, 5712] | 0.4 angstrom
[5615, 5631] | 0.4 angstrom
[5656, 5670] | 0.4 angstrom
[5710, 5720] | 0.1 angstrom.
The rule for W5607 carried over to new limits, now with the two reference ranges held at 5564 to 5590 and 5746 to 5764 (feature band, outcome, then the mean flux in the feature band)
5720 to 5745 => -0.9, 40.2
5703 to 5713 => 0.3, 37.6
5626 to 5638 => 0.1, 37.8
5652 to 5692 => 0.3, 38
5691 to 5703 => 0.0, 38.7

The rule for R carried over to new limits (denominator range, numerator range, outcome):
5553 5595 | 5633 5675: 1.01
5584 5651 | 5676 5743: 1.05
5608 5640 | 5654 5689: 1.02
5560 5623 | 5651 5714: 1.03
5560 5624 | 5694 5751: 1.06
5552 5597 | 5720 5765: 1.06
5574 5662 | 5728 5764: 1.06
